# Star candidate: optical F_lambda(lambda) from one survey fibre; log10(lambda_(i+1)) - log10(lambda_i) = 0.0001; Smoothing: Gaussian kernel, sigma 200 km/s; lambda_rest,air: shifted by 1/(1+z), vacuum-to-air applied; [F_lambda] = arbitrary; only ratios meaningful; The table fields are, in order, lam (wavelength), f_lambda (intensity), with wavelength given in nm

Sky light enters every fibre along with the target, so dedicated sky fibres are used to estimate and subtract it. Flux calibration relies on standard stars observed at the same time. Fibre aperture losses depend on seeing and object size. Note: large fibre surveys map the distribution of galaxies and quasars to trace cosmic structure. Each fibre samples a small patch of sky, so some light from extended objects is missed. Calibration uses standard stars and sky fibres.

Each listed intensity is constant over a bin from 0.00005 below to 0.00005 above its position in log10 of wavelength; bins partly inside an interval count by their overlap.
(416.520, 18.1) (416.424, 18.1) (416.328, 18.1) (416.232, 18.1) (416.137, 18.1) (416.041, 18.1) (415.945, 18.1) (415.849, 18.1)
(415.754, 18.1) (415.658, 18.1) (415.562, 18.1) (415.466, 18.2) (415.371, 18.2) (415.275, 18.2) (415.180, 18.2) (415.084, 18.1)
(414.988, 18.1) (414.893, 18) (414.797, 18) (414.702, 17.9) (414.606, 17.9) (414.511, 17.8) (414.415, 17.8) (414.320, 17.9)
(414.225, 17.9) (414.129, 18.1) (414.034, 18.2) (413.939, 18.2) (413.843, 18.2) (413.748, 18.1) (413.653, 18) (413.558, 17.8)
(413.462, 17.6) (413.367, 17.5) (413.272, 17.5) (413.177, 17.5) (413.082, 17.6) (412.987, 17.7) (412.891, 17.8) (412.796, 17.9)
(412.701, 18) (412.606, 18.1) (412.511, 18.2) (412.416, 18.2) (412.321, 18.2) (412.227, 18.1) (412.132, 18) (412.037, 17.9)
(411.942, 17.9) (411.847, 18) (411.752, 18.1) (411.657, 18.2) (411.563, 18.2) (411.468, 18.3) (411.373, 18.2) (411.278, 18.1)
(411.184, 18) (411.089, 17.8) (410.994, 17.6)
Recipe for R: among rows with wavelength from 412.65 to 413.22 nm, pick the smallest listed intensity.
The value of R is 17.5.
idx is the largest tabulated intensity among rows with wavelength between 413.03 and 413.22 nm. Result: 17.6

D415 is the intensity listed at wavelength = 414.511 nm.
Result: 17.8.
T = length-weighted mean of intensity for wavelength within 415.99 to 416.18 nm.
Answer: 18.1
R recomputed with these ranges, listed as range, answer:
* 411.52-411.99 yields 17.9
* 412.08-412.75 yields 18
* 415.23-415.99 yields 18.1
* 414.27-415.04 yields 17.8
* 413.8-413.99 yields 18.2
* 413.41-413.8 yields 17.6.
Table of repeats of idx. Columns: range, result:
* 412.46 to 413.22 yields 18.2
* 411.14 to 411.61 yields 18.3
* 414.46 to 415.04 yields 18.1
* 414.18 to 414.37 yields 17.9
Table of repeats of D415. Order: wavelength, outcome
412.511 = 18.2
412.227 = 18.1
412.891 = 17.8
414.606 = 17.9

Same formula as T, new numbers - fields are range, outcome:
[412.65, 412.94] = 17.9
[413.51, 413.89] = 18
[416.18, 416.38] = 18.2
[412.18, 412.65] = 18.2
